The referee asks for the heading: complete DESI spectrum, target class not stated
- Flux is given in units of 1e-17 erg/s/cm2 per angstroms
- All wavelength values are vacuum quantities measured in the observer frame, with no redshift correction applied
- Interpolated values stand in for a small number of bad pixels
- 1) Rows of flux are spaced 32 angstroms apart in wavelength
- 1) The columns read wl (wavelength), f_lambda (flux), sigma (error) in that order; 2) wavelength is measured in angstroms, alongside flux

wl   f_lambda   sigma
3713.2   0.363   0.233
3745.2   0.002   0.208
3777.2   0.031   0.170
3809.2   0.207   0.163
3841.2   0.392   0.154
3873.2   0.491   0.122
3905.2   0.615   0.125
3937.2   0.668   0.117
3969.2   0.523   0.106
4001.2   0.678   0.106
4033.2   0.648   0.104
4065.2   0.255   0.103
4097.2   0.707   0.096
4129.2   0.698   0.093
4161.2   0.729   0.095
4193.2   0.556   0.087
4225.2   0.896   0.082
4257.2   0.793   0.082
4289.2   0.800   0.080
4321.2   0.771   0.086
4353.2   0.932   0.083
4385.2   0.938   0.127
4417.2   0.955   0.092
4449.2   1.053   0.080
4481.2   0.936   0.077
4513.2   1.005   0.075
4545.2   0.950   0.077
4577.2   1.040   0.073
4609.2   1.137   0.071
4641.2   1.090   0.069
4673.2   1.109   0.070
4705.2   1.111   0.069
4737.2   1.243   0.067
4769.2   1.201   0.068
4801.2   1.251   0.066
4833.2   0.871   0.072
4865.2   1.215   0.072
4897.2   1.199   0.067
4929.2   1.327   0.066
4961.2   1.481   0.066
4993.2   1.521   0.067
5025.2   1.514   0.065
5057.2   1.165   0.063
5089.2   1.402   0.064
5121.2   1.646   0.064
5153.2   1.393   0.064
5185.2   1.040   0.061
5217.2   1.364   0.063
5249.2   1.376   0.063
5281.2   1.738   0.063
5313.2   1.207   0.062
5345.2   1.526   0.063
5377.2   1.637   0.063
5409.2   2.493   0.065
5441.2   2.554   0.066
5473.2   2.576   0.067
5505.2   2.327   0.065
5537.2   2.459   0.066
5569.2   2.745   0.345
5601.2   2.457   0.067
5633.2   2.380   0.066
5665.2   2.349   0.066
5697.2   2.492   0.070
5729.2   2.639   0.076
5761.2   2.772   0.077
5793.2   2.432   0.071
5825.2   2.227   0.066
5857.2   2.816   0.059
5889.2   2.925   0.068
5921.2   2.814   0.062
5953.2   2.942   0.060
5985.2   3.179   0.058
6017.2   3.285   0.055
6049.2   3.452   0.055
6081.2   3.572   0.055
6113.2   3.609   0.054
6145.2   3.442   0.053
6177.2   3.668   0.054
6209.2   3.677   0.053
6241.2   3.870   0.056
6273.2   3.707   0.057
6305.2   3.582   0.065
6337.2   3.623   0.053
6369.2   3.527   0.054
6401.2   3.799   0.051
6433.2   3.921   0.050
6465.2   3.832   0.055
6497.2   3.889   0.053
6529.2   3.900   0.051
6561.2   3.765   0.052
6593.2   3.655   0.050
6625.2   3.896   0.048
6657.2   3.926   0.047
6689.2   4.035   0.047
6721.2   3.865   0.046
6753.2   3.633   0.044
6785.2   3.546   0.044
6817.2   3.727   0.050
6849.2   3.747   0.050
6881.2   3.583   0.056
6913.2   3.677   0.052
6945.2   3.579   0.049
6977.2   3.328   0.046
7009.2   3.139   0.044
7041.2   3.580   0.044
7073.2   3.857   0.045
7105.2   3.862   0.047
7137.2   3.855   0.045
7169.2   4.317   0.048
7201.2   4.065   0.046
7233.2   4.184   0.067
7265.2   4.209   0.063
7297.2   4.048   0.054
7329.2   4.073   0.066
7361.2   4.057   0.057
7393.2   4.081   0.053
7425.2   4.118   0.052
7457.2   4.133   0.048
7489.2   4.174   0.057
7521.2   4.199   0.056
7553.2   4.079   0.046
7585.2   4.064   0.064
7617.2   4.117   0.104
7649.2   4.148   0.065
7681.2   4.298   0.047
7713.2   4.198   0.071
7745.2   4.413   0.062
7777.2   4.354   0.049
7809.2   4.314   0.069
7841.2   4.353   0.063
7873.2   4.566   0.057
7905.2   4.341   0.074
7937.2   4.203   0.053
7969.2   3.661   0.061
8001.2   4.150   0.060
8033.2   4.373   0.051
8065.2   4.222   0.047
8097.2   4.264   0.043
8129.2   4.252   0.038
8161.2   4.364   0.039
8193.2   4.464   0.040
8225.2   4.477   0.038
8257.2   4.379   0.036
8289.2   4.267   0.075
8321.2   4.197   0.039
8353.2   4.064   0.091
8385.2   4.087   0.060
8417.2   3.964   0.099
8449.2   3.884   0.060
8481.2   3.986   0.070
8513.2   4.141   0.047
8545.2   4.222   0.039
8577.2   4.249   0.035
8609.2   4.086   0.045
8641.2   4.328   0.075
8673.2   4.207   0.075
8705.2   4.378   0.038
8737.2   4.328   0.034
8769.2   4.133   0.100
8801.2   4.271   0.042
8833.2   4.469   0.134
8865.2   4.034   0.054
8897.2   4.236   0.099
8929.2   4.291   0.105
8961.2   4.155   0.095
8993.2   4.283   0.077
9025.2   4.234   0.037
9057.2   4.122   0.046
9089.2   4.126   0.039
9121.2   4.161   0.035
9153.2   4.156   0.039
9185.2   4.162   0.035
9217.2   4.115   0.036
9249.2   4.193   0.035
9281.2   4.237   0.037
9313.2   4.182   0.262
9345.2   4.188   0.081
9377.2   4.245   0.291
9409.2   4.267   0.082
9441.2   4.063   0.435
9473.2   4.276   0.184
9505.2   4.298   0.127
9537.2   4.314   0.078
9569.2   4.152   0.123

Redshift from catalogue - 0.352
